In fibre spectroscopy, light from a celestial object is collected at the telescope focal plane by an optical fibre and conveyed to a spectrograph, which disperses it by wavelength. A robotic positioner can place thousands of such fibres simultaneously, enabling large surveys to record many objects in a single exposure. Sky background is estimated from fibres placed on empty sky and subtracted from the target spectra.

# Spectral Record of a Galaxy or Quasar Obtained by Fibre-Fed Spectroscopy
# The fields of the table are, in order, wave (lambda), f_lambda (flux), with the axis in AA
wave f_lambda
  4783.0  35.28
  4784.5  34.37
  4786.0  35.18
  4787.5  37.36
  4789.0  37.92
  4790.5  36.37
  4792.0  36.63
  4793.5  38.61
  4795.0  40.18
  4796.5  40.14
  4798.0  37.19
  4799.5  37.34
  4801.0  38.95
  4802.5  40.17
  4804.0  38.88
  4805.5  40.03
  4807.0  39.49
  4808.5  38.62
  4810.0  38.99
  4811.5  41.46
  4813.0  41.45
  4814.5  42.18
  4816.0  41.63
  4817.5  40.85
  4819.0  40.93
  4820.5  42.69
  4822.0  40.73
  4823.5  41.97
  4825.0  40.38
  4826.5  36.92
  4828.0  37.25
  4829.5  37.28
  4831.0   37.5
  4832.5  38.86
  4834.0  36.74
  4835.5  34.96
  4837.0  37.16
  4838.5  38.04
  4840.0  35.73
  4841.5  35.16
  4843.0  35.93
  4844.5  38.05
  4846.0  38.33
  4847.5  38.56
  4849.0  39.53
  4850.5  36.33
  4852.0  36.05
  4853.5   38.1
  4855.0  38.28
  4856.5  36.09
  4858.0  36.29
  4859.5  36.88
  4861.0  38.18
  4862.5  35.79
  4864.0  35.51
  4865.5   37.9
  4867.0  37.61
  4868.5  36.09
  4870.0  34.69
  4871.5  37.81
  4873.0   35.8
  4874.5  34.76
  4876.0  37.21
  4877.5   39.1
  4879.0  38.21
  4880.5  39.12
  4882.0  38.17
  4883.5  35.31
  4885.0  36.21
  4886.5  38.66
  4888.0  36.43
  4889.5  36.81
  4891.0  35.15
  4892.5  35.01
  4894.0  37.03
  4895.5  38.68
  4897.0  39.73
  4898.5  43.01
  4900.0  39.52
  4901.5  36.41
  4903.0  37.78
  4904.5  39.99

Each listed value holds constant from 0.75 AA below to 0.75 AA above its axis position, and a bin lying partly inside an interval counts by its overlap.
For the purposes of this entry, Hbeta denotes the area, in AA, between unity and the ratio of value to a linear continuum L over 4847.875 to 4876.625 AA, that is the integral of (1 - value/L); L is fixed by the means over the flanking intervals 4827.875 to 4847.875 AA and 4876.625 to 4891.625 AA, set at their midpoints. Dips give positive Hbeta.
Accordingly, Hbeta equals 0.3 AA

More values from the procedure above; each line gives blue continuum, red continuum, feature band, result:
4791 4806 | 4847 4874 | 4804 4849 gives -1.1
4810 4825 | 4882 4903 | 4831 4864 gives 2.3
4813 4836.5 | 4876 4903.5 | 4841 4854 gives 0.5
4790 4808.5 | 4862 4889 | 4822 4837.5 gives 0.0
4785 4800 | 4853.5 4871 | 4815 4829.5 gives -1.2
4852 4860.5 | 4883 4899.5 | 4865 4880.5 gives 0.1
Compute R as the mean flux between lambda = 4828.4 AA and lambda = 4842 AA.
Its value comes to 36.9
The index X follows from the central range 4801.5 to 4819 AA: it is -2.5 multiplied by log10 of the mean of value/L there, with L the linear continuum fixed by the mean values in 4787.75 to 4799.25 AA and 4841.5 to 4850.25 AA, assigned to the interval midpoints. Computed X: -0.07 mag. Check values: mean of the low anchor 38.1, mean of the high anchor 37.7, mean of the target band 40.3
